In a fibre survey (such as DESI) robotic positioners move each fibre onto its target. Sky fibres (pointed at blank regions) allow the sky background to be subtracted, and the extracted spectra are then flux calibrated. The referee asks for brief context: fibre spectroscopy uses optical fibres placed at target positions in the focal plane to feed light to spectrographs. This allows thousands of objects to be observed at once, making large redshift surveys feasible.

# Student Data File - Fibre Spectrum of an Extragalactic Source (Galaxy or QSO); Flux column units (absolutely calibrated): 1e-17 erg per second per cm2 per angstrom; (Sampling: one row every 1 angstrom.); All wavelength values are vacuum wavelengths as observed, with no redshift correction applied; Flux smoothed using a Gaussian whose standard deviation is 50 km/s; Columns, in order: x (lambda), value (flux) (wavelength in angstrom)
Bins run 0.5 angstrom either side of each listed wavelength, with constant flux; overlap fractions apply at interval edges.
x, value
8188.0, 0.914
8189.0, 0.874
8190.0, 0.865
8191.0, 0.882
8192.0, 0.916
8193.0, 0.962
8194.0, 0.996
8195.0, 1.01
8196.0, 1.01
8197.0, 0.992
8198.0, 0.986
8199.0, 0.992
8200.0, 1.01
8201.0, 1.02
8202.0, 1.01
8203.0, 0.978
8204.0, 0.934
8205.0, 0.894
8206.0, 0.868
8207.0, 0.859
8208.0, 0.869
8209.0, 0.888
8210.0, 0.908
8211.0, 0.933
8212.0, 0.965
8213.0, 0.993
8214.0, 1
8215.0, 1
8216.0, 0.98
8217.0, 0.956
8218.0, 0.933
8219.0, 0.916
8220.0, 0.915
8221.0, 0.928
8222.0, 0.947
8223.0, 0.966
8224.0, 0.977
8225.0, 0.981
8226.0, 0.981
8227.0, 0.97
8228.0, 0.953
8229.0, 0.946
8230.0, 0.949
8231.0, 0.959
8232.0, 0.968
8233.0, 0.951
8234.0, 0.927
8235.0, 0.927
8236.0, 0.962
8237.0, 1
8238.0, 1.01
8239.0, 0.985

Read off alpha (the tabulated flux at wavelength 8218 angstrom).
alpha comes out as 0.933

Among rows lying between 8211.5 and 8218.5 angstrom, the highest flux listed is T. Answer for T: 1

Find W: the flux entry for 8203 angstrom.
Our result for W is 0.978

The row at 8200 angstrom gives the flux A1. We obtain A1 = 1.01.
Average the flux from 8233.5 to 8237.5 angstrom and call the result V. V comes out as 0.954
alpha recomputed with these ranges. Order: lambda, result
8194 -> 0.996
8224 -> 0.977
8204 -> 0.934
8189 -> 0.874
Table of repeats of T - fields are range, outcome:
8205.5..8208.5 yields 0.869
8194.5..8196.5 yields 1.01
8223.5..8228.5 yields 0.981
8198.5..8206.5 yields 1.02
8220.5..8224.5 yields 0.977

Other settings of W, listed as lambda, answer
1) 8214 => 1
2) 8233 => 0.951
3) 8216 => 0.98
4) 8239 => 0.985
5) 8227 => 0.97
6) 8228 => 0.953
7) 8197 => 0.992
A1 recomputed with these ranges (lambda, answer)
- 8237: 1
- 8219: 0.916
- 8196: 1.01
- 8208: 0.869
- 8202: 1.01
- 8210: 0.908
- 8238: 1.01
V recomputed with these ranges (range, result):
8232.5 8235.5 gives 0.935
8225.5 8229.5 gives 0.963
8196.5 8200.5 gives 0.995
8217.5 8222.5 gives 0.928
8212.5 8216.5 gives 0.993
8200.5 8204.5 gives 0.986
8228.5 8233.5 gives 0.955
